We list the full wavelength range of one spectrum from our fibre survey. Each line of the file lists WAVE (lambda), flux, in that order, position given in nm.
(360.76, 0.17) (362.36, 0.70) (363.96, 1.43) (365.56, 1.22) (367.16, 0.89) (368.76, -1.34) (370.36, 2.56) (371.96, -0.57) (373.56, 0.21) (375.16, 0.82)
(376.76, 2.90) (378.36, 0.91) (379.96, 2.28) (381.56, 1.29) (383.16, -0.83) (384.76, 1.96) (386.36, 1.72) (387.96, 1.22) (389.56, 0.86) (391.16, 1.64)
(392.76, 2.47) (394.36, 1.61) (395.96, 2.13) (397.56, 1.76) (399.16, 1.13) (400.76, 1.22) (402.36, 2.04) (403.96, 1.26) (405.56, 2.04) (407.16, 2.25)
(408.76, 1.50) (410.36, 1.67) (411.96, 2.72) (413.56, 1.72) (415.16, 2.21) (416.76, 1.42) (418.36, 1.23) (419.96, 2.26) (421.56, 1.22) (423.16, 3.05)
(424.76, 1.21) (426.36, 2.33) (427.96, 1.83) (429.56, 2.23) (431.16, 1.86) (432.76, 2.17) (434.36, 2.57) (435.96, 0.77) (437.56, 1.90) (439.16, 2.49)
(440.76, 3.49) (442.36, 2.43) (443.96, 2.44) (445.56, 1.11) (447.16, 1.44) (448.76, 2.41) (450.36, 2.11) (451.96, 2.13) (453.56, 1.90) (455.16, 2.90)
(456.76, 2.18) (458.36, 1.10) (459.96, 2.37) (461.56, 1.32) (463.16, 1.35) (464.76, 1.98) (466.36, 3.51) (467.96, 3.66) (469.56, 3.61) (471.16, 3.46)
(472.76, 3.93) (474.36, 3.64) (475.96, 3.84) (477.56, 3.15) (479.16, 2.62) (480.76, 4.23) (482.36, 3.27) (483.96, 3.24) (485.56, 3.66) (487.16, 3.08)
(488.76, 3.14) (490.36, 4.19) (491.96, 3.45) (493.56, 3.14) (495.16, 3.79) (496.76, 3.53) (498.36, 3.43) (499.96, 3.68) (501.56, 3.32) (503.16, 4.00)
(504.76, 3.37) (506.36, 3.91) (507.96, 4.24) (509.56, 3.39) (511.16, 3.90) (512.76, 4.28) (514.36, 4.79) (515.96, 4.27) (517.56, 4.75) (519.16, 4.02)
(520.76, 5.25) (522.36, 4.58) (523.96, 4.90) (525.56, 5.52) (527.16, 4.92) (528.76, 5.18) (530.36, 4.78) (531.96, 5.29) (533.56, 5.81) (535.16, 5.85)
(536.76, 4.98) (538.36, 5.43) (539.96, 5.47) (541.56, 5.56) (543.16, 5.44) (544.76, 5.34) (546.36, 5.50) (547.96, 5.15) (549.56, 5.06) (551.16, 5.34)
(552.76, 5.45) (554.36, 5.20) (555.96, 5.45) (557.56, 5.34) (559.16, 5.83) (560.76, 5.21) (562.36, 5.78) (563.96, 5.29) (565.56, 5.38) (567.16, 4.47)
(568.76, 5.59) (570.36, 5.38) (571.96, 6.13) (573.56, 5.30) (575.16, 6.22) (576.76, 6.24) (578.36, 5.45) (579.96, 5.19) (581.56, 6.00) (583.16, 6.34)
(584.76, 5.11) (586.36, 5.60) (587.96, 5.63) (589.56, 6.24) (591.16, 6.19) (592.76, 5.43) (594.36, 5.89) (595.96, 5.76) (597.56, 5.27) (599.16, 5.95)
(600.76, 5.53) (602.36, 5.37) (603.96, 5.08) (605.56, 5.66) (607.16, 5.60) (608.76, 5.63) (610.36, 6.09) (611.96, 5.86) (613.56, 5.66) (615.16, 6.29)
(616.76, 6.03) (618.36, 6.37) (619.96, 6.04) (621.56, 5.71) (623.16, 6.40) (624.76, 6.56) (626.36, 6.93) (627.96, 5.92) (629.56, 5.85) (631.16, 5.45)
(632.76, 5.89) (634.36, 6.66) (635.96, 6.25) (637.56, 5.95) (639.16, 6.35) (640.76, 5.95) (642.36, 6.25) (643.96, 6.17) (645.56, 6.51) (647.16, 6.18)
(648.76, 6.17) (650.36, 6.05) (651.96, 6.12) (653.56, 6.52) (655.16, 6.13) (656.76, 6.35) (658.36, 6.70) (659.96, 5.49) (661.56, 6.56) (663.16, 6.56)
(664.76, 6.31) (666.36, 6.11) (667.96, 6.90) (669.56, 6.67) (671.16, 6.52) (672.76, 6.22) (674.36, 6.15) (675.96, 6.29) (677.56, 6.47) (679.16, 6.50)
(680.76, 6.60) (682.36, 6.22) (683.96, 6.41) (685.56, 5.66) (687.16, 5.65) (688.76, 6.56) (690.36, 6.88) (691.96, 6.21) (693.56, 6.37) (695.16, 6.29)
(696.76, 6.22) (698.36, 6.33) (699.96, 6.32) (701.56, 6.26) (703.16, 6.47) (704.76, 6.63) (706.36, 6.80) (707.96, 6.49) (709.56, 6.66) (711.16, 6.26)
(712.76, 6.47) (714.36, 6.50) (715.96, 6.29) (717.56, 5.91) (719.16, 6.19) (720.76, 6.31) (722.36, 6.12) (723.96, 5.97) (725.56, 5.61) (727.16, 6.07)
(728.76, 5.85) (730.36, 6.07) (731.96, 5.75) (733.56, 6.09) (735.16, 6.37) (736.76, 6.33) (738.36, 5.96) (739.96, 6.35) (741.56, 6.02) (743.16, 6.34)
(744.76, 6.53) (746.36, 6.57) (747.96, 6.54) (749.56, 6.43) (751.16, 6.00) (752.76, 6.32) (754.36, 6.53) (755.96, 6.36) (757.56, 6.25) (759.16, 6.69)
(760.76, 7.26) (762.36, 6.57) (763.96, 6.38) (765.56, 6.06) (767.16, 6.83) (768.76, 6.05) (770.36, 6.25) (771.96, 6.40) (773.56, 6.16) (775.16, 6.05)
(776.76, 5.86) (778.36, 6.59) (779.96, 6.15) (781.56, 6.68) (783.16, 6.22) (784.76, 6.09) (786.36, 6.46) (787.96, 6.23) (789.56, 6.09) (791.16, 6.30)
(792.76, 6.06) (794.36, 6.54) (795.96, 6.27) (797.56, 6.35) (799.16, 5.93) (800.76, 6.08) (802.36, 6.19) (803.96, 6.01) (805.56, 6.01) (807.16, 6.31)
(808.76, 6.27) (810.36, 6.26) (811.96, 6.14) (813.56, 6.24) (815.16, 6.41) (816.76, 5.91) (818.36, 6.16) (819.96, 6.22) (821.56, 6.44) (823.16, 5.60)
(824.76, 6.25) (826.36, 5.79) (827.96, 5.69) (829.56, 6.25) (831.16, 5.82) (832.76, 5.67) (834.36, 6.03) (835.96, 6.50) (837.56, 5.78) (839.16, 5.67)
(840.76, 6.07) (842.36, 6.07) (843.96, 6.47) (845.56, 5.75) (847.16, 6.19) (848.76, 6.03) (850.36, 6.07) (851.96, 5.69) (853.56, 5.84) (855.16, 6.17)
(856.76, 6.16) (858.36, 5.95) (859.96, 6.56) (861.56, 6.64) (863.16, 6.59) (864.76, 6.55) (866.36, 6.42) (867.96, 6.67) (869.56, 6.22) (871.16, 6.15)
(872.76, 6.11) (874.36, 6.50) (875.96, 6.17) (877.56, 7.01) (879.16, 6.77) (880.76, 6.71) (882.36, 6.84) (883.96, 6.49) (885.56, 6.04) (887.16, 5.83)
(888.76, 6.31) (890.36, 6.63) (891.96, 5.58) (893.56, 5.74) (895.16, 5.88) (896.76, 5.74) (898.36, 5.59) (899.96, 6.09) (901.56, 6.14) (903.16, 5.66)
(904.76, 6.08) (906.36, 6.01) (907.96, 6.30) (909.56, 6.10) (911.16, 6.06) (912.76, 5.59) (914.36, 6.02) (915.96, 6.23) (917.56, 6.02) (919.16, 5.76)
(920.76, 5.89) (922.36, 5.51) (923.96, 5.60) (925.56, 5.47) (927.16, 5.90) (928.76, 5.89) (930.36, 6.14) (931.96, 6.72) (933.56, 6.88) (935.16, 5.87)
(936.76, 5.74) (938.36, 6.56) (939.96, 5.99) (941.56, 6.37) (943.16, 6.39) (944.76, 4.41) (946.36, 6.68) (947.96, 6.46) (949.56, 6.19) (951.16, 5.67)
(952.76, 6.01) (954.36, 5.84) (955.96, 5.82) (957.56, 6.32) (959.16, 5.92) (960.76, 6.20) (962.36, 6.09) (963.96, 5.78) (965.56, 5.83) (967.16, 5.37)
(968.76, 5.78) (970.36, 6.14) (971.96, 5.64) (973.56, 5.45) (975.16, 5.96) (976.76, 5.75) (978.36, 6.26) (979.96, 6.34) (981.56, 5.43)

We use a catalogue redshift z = 0.165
